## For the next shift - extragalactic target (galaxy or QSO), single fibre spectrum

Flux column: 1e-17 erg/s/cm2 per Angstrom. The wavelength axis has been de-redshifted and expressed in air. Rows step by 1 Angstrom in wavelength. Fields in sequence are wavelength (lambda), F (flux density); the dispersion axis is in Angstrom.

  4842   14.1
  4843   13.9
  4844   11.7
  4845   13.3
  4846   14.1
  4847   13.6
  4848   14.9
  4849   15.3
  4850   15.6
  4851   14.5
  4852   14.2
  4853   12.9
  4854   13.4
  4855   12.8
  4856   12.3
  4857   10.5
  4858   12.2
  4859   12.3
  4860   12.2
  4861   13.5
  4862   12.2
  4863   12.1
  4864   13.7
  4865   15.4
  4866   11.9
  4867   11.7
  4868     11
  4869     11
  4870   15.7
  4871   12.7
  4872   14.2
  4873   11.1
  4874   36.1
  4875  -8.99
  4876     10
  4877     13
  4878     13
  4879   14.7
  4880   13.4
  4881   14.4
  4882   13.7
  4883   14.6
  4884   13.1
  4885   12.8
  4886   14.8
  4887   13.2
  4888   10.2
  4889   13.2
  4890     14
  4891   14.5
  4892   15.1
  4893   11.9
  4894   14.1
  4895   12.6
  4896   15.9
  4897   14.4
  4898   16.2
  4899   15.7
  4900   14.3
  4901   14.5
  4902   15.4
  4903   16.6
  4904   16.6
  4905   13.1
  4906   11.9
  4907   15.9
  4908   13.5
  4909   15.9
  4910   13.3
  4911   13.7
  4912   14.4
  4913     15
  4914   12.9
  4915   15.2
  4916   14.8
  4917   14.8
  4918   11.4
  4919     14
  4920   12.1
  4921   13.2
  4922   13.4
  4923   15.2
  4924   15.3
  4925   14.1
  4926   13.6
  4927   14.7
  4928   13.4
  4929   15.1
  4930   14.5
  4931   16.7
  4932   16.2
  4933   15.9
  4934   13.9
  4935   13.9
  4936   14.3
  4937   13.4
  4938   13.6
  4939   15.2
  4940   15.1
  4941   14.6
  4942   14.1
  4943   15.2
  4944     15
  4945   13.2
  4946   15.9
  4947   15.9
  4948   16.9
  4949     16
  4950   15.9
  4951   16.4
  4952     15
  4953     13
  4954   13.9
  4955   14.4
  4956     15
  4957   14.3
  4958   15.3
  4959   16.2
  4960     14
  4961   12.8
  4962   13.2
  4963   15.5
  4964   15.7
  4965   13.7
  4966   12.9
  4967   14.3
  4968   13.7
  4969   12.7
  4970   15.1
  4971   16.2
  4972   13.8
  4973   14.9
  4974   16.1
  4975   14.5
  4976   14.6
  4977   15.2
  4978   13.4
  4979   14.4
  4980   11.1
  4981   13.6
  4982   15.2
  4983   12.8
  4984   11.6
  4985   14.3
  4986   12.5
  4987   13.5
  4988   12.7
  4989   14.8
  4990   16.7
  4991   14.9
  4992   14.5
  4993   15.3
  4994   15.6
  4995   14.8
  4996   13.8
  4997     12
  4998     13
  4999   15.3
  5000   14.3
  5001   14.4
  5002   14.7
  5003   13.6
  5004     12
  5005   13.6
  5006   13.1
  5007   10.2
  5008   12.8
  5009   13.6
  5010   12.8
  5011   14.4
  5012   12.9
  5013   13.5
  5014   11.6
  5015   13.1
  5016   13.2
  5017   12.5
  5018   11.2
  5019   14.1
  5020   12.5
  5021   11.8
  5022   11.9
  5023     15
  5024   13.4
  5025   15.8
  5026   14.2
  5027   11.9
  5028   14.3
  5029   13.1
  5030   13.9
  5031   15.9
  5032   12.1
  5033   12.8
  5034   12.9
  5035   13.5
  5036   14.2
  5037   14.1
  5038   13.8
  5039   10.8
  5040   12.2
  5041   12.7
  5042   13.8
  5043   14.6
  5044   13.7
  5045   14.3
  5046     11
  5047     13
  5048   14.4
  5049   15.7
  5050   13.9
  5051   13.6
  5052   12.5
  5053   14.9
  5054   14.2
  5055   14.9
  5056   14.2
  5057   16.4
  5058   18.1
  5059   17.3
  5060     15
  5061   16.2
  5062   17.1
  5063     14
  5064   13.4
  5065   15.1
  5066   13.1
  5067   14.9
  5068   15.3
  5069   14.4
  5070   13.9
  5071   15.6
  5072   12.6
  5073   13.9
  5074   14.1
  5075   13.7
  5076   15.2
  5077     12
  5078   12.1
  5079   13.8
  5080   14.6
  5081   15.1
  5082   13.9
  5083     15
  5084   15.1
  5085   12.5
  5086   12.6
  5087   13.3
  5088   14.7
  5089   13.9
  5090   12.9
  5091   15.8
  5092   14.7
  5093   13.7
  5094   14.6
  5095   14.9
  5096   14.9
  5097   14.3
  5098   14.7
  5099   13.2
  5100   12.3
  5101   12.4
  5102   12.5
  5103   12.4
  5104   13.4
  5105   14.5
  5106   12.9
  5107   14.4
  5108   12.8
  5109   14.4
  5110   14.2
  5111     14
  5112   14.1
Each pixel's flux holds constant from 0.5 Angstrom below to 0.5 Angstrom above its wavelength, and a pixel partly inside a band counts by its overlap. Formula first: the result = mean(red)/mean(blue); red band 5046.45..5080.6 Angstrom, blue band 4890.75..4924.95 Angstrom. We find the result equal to 1.01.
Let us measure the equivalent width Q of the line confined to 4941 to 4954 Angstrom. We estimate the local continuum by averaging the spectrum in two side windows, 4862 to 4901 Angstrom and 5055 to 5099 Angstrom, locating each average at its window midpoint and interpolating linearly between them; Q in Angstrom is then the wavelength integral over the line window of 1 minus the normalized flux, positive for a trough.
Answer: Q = -1.3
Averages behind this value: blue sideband 13.4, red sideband 14.5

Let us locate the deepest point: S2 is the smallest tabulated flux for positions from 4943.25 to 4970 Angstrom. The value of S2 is 12.7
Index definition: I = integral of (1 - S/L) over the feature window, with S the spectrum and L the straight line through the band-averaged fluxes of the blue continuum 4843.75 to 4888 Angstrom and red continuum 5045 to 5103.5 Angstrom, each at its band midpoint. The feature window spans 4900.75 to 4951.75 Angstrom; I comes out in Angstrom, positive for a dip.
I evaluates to -4.4 Angstrom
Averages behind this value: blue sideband 13.2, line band 14.6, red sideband 14.2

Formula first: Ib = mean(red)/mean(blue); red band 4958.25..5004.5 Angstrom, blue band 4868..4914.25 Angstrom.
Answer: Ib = 1.0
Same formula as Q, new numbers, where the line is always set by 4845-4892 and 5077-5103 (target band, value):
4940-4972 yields -3.0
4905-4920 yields -0.7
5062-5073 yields -0.5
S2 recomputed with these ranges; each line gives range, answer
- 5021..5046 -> 10.8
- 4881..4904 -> 10.2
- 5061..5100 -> 12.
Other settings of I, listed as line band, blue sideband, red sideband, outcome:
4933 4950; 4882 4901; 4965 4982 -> -0.91 Angstrom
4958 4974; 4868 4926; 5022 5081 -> -0.52 Angstrom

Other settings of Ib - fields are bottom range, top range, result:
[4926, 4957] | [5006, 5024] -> 0.86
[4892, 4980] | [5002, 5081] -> 0.95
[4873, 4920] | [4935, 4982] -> 1.04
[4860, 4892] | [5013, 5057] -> 1.03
